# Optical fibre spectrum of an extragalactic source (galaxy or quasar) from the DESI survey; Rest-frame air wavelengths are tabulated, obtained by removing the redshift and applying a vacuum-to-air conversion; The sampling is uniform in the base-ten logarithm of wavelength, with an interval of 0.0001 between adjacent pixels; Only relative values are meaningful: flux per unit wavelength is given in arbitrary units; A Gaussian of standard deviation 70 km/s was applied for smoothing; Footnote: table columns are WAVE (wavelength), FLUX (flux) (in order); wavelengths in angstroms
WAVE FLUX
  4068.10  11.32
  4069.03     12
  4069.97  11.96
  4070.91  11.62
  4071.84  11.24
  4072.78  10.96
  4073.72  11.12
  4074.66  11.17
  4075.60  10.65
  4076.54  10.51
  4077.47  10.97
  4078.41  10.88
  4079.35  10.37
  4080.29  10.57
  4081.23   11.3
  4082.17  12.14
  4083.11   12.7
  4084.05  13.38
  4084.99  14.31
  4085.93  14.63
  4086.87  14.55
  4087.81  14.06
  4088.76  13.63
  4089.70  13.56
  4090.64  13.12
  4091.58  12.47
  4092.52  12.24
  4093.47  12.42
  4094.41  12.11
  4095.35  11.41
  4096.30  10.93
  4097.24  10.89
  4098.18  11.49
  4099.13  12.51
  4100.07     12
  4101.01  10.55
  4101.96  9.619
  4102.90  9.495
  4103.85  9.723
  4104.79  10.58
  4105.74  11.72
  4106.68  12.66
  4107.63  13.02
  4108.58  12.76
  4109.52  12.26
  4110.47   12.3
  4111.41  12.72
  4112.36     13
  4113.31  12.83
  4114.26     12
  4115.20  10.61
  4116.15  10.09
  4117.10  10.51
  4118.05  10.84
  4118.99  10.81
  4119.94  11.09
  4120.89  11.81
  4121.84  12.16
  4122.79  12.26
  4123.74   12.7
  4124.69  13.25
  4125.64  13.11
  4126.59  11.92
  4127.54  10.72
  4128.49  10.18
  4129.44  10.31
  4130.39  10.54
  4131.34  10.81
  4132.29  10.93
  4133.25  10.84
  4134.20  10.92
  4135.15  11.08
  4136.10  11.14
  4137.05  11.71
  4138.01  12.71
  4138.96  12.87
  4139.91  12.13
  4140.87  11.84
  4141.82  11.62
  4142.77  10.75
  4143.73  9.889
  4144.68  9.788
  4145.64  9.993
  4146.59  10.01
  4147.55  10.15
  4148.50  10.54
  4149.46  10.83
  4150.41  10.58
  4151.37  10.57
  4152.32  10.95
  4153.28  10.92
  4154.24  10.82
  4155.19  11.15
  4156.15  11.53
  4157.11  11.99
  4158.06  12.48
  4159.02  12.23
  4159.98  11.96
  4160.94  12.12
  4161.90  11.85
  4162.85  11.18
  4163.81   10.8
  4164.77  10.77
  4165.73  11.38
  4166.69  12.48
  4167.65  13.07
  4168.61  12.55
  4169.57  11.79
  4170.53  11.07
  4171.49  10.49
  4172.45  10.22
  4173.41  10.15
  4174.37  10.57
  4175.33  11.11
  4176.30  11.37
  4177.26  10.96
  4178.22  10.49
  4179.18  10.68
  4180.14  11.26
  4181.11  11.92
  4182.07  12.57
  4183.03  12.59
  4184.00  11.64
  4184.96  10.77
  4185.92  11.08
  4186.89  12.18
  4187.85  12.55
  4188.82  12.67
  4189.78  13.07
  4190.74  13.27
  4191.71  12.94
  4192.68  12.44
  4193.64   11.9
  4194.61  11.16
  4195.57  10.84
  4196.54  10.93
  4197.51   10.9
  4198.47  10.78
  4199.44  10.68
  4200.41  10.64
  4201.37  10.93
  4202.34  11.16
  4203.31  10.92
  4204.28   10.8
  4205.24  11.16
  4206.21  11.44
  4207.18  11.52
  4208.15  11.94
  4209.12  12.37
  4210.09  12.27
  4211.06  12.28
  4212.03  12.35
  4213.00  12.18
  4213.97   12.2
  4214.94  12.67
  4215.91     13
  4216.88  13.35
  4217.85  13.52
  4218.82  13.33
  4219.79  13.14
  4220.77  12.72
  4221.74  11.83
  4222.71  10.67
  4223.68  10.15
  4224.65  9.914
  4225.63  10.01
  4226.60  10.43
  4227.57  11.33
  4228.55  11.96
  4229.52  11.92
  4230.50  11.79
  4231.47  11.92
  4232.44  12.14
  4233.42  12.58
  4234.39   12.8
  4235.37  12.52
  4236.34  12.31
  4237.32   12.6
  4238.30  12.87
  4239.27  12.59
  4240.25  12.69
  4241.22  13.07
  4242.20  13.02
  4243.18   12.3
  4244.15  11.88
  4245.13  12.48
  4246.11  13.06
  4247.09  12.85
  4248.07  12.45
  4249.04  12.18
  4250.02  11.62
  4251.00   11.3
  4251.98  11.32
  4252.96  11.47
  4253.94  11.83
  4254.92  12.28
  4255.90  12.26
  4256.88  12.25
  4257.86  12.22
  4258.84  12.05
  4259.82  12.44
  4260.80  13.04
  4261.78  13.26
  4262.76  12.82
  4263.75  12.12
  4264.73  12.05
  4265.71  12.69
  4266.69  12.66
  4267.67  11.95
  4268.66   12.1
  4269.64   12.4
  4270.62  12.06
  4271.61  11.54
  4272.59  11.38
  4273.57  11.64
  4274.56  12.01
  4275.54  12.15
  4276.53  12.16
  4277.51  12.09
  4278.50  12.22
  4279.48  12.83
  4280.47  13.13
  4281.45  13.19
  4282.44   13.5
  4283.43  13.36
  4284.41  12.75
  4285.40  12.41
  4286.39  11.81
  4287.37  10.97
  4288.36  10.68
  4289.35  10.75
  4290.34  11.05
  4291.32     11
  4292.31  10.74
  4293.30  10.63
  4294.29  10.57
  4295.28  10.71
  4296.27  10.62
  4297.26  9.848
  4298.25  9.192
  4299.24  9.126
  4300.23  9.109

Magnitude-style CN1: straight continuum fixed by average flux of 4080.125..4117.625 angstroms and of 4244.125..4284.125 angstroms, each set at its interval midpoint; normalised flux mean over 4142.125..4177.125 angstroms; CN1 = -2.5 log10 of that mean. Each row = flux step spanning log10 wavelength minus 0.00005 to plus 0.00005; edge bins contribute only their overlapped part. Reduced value 0.10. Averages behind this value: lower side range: 12.1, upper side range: 12.3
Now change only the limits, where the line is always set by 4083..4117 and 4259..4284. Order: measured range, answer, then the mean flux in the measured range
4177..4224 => 0.044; 11.8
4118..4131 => 0.057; 11.6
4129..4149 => 0.116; 11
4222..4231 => 0.133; 10.9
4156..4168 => 0.038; 11.8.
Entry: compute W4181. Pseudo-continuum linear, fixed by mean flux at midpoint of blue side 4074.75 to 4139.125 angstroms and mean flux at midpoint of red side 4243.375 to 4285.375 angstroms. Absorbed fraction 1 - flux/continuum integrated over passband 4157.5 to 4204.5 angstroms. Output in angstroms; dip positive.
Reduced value 1.96 angstroms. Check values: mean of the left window 11.8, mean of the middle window 11.5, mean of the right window 12.3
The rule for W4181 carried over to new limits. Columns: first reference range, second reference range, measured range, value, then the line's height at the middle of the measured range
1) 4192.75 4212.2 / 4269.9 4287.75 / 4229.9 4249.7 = -1.13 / 11.8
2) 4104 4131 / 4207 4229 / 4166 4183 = 0.70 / 11.9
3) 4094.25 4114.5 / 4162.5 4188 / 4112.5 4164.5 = 1.02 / 11.5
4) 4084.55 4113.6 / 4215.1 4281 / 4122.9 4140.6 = 0.96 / 12.2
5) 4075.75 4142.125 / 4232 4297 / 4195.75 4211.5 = 0.93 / 12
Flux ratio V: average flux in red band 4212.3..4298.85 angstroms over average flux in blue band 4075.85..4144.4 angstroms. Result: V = 1.0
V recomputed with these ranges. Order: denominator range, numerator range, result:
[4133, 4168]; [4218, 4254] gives 1.07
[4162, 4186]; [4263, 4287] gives 1.09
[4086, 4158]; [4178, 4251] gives 1.03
